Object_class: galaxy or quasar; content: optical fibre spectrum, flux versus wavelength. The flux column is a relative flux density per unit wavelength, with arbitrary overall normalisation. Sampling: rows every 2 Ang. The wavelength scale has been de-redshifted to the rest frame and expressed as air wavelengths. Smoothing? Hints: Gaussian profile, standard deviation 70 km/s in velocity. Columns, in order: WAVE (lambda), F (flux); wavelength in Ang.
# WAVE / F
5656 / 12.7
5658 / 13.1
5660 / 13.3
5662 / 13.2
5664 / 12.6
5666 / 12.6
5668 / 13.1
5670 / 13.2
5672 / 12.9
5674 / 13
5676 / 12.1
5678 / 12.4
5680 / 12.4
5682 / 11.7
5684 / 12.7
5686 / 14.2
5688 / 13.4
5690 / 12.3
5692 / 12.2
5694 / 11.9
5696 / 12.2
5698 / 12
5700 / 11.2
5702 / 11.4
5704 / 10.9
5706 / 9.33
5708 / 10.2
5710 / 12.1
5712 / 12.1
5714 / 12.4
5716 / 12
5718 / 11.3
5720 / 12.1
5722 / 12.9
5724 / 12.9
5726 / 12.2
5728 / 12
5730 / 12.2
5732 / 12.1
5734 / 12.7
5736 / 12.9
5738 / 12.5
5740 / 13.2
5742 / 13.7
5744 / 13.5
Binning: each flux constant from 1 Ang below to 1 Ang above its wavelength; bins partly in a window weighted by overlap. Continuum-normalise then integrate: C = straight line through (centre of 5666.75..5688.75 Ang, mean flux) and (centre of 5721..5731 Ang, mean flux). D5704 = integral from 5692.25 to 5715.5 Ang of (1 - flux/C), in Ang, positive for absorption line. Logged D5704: 2.1 Ang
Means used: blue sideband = 12.8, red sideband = 12.4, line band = 11.5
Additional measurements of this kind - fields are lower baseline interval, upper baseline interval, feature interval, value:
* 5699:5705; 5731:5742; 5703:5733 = 0.34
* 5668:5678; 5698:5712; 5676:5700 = -0.93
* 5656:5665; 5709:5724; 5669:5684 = 0.28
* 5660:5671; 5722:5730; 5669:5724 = 2.51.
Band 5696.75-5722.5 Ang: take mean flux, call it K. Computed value 11.5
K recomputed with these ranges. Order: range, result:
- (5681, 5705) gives 12.2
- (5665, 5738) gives 12.2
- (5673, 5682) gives 12.4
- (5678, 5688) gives 12.8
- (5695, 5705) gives 11.5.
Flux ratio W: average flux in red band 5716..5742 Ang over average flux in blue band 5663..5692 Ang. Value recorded 0.98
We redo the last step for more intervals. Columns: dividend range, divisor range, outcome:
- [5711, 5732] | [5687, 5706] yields 1.03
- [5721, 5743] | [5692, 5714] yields 1.11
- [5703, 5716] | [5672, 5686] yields 0.90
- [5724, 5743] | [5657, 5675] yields 0.97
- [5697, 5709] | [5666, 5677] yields 0.84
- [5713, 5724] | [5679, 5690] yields 0.95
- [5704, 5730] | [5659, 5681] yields 0.92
